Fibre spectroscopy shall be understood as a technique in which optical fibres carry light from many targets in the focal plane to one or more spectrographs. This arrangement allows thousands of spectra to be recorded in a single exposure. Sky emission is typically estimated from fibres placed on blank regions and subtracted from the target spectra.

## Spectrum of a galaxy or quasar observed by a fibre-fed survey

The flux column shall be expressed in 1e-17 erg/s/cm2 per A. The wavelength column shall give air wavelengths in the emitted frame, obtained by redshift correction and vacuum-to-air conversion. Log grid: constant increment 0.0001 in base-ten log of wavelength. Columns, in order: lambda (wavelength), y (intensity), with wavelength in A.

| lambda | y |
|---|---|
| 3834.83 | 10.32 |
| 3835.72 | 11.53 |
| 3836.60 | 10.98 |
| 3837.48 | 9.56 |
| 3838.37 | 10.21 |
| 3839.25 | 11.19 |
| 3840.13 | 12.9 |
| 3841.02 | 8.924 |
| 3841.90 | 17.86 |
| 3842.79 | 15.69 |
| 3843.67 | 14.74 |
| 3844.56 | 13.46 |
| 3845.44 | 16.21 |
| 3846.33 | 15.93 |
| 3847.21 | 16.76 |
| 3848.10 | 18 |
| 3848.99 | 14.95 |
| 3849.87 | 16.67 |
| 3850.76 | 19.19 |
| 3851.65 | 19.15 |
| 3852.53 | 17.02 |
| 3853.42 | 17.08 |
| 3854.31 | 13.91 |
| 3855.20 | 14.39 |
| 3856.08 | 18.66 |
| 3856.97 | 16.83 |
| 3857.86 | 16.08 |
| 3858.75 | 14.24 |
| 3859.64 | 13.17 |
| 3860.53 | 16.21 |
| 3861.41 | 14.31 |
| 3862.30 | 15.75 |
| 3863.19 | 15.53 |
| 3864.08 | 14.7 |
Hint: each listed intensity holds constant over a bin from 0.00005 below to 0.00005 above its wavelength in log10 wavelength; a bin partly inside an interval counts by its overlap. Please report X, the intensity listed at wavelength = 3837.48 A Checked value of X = 9.56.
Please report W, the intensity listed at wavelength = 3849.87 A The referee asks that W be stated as 16.67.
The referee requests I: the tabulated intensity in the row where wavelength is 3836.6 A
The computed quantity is 10.98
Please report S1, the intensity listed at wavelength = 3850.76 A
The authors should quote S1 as 19.19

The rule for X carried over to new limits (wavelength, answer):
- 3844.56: 13.46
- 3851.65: 19.15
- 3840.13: 12.9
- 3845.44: 16.21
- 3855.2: 14.39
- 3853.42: 17.08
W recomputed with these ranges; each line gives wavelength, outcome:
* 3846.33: 15.93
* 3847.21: 16.76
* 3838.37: 10.21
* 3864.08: 14.7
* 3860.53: 16.21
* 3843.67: 14.74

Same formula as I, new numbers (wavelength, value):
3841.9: 17.86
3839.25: 11.19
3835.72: 11.53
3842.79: 15.69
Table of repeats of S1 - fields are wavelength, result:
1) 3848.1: 18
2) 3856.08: 18.66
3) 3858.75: 14.24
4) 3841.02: 8.924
